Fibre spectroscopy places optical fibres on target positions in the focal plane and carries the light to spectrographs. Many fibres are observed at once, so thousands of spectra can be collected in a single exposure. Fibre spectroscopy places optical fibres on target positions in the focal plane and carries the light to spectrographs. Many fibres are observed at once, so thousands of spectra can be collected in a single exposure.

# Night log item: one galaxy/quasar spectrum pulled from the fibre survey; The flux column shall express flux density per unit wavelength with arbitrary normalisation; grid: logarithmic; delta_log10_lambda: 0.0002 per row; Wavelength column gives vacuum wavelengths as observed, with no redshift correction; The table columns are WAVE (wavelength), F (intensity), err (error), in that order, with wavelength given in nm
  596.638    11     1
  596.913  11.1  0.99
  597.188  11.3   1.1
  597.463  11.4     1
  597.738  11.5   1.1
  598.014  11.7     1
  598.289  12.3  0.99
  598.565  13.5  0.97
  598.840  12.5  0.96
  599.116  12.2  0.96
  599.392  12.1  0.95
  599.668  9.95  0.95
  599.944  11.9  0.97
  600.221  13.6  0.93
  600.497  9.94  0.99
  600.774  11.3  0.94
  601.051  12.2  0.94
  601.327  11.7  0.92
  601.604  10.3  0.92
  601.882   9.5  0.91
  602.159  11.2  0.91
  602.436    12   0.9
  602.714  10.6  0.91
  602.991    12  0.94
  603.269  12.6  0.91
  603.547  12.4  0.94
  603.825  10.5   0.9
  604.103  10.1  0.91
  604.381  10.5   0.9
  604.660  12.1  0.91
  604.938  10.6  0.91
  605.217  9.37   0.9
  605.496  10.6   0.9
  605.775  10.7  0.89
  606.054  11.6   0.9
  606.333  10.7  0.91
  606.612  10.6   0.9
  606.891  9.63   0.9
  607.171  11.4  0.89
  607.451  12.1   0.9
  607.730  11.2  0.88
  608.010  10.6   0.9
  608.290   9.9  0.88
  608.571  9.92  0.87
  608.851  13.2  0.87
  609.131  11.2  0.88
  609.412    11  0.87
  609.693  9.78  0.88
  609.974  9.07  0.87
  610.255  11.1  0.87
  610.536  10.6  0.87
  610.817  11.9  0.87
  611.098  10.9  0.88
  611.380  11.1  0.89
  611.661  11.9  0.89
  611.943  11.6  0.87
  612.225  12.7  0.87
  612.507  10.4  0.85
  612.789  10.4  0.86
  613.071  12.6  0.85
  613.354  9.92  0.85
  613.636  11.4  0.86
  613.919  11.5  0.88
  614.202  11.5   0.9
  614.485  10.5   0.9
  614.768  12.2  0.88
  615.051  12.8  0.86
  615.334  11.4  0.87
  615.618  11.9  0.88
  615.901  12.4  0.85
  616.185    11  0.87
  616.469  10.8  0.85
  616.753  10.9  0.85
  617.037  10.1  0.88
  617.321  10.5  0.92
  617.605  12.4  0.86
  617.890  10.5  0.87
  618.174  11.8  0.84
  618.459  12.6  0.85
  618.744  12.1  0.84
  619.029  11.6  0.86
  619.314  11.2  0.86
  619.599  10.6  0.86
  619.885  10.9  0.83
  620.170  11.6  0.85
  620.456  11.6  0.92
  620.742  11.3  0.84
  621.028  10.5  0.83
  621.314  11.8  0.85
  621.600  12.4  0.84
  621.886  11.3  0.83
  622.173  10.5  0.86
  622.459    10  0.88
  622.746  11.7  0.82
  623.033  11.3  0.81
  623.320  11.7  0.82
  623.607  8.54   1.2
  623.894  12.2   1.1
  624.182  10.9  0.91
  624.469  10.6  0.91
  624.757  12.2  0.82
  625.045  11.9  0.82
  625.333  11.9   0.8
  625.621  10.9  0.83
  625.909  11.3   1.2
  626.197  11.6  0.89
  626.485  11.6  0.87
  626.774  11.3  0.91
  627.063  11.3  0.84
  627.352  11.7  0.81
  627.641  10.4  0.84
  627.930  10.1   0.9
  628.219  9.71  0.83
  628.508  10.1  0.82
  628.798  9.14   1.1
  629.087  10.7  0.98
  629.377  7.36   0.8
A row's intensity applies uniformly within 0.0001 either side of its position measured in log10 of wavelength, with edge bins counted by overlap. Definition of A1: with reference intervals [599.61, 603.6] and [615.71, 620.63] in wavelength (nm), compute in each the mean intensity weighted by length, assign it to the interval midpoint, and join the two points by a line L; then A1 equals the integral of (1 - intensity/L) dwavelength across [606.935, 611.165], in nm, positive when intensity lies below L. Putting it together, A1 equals 0.18 nm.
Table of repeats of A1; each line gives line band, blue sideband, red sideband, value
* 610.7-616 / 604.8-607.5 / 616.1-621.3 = -0.25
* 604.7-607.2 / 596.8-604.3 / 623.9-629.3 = 0.18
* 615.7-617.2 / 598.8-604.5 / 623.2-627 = 0.03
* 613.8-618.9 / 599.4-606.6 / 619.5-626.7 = -0.13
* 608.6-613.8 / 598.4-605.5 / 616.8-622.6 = 0.08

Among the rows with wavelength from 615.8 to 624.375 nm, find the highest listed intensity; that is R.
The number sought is 12.6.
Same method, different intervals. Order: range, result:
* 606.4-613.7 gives 13.2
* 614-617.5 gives 12.8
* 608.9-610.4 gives 11.2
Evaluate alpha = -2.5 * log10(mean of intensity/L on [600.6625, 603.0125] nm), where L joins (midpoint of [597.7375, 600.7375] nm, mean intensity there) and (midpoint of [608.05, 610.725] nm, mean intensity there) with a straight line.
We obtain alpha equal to 0.042 mag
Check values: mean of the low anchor 11.9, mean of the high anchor 10.7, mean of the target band 11.2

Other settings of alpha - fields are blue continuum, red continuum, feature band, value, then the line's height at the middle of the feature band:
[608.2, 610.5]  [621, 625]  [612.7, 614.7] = -0.04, 10.8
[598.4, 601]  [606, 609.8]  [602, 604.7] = 0.01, 11.5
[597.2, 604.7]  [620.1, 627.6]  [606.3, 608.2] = 0.06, 11.5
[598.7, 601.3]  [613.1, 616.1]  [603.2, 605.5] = 0.07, 11.7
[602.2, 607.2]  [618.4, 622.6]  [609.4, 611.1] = 0.05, 11.1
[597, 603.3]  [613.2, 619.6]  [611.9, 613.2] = -0.01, 11.4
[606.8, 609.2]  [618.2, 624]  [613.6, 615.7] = -0.05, 11.2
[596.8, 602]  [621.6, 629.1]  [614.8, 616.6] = -0.05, 11.2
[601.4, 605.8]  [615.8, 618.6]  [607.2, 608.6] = 0.02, 11.1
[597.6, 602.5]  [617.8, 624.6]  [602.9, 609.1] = 0.05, 11.5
